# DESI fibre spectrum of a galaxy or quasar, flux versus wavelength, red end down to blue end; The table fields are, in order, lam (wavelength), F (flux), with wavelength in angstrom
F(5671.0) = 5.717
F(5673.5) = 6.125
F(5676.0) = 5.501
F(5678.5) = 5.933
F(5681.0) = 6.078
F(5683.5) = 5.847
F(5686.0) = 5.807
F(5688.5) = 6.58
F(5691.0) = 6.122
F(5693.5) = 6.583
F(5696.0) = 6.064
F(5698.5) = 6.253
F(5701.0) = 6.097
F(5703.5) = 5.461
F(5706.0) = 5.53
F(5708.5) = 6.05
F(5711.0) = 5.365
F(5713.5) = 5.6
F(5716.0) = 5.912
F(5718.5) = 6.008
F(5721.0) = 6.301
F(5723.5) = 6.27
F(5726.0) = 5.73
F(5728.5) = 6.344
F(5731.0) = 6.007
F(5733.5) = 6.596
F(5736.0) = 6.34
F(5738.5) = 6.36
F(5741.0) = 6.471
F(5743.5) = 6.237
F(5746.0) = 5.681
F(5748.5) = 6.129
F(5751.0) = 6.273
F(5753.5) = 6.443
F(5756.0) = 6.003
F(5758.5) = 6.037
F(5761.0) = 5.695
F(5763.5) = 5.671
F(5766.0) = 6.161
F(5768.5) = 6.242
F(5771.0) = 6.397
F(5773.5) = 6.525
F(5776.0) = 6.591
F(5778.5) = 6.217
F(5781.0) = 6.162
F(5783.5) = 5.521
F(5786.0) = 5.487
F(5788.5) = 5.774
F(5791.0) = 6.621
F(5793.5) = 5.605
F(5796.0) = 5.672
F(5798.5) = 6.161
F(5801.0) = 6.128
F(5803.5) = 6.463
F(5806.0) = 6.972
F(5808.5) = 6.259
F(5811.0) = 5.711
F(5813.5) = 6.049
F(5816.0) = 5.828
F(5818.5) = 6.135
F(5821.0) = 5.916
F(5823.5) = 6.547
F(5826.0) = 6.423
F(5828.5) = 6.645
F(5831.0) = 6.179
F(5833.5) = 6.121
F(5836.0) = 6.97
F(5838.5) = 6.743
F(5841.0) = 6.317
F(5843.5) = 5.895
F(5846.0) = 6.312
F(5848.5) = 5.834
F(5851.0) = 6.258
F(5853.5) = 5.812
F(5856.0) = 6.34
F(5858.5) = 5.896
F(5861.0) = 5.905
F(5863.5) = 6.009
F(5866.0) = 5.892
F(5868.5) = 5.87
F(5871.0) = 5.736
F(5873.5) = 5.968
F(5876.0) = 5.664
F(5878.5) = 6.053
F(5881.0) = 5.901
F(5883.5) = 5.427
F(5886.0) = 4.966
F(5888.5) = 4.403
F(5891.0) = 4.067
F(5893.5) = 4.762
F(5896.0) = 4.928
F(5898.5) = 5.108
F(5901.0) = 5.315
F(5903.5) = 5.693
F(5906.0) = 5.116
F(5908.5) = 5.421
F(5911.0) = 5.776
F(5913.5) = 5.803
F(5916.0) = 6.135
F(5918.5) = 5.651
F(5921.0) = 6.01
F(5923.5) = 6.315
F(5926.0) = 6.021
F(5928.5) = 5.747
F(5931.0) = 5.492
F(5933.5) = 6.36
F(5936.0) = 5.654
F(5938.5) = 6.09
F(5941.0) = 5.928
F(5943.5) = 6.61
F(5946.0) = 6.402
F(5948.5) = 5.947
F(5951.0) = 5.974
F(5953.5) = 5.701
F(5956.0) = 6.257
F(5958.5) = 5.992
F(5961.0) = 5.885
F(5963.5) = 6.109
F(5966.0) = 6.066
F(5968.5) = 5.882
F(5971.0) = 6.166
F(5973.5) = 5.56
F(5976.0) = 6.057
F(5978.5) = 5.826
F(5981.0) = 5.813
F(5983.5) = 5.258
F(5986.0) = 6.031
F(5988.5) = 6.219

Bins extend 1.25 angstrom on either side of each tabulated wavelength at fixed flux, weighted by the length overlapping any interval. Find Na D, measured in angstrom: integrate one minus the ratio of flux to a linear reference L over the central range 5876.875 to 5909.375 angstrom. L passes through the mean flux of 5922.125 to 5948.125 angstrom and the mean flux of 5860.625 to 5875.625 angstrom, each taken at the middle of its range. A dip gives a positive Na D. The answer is 4.3 angstrom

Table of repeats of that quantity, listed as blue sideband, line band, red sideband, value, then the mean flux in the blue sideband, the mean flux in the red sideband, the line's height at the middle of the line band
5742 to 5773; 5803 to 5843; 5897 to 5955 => -2.2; 6.09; 5.84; 5.99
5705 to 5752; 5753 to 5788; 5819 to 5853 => 0.5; 6.07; 6.3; 6.16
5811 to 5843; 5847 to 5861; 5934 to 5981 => 0.5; 6.29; 6.01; 6.23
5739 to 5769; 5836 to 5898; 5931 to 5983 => 3.2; 6.09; 5.99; 6.03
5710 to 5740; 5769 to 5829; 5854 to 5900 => -3.7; 6.08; 5.5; 5.8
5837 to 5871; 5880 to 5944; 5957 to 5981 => 4.9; 6.08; 5.95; 6.01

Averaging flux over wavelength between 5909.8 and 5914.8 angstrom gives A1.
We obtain 5.79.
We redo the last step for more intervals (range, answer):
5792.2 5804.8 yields 6.01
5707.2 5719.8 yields 5.79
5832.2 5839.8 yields 6.61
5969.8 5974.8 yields 5.86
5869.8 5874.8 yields 5.85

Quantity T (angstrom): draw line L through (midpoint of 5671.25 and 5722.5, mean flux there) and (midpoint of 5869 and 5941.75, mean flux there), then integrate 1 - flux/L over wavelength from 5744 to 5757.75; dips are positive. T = -0.6 angstrom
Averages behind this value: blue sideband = 5.96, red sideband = 5.57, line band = 6.11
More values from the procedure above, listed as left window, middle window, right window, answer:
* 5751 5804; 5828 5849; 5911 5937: -1.2 angstrom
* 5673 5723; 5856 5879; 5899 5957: 0.0 angstrom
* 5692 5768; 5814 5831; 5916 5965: -0.6 angstrom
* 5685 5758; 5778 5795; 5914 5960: 0.5 angstrom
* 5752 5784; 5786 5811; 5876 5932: -0.6 angstrom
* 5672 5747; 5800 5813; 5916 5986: -0.6 angstrom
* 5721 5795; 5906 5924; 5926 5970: 0.7 angstrom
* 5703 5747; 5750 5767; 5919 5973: 0.0 angstrom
